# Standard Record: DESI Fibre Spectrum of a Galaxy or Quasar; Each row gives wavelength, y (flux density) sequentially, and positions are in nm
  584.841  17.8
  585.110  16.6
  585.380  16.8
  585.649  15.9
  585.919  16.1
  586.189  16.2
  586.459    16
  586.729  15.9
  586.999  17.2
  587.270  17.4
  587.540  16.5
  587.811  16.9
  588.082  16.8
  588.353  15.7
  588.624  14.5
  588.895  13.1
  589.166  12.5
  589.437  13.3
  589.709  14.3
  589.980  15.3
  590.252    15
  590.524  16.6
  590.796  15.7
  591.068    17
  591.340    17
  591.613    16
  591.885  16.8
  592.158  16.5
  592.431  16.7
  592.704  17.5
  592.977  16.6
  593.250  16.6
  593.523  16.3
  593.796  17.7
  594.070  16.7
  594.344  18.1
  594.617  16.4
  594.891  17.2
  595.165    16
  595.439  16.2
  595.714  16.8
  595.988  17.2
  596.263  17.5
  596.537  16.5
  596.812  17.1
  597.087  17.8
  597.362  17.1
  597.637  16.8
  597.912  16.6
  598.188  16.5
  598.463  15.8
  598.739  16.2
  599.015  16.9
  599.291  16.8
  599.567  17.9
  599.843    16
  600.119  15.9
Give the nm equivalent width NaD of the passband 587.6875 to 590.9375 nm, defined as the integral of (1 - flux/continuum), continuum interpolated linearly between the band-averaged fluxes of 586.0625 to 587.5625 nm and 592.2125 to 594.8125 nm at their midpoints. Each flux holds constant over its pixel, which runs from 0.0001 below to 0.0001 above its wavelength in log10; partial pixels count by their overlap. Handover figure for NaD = 0.34 nm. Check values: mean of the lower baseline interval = 16.5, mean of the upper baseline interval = 16.9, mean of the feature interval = 15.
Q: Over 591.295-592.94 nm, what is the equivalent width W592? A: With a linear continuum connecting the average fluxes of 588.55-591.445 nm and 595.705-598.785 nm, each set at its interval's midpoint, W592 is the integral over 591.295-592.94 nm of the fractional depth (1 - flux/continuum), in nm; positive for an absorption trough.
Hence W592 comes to -0.13 nm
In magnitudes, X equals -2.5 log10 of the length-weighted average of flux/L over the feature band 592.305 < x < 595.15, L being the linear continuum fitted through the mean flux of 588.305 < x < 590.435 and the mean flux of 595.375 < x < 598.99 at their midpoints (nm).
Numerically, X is -0.09 mag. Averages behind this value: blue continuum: 14.2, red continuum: 16.8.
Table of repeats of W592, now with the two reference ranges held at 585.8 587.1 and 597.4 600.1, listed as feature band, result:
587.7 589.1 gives 0.093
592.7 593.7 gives -0.015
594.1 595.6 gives -0.026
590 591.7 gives 0.023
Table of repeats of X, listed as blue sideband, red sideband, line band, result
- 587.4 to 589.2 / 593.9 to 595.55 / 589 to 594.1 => 0.01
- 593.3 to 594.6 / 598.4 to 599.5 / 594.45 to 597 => 0.01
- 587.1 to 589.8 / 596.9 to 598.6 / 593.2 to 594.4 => -0.06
